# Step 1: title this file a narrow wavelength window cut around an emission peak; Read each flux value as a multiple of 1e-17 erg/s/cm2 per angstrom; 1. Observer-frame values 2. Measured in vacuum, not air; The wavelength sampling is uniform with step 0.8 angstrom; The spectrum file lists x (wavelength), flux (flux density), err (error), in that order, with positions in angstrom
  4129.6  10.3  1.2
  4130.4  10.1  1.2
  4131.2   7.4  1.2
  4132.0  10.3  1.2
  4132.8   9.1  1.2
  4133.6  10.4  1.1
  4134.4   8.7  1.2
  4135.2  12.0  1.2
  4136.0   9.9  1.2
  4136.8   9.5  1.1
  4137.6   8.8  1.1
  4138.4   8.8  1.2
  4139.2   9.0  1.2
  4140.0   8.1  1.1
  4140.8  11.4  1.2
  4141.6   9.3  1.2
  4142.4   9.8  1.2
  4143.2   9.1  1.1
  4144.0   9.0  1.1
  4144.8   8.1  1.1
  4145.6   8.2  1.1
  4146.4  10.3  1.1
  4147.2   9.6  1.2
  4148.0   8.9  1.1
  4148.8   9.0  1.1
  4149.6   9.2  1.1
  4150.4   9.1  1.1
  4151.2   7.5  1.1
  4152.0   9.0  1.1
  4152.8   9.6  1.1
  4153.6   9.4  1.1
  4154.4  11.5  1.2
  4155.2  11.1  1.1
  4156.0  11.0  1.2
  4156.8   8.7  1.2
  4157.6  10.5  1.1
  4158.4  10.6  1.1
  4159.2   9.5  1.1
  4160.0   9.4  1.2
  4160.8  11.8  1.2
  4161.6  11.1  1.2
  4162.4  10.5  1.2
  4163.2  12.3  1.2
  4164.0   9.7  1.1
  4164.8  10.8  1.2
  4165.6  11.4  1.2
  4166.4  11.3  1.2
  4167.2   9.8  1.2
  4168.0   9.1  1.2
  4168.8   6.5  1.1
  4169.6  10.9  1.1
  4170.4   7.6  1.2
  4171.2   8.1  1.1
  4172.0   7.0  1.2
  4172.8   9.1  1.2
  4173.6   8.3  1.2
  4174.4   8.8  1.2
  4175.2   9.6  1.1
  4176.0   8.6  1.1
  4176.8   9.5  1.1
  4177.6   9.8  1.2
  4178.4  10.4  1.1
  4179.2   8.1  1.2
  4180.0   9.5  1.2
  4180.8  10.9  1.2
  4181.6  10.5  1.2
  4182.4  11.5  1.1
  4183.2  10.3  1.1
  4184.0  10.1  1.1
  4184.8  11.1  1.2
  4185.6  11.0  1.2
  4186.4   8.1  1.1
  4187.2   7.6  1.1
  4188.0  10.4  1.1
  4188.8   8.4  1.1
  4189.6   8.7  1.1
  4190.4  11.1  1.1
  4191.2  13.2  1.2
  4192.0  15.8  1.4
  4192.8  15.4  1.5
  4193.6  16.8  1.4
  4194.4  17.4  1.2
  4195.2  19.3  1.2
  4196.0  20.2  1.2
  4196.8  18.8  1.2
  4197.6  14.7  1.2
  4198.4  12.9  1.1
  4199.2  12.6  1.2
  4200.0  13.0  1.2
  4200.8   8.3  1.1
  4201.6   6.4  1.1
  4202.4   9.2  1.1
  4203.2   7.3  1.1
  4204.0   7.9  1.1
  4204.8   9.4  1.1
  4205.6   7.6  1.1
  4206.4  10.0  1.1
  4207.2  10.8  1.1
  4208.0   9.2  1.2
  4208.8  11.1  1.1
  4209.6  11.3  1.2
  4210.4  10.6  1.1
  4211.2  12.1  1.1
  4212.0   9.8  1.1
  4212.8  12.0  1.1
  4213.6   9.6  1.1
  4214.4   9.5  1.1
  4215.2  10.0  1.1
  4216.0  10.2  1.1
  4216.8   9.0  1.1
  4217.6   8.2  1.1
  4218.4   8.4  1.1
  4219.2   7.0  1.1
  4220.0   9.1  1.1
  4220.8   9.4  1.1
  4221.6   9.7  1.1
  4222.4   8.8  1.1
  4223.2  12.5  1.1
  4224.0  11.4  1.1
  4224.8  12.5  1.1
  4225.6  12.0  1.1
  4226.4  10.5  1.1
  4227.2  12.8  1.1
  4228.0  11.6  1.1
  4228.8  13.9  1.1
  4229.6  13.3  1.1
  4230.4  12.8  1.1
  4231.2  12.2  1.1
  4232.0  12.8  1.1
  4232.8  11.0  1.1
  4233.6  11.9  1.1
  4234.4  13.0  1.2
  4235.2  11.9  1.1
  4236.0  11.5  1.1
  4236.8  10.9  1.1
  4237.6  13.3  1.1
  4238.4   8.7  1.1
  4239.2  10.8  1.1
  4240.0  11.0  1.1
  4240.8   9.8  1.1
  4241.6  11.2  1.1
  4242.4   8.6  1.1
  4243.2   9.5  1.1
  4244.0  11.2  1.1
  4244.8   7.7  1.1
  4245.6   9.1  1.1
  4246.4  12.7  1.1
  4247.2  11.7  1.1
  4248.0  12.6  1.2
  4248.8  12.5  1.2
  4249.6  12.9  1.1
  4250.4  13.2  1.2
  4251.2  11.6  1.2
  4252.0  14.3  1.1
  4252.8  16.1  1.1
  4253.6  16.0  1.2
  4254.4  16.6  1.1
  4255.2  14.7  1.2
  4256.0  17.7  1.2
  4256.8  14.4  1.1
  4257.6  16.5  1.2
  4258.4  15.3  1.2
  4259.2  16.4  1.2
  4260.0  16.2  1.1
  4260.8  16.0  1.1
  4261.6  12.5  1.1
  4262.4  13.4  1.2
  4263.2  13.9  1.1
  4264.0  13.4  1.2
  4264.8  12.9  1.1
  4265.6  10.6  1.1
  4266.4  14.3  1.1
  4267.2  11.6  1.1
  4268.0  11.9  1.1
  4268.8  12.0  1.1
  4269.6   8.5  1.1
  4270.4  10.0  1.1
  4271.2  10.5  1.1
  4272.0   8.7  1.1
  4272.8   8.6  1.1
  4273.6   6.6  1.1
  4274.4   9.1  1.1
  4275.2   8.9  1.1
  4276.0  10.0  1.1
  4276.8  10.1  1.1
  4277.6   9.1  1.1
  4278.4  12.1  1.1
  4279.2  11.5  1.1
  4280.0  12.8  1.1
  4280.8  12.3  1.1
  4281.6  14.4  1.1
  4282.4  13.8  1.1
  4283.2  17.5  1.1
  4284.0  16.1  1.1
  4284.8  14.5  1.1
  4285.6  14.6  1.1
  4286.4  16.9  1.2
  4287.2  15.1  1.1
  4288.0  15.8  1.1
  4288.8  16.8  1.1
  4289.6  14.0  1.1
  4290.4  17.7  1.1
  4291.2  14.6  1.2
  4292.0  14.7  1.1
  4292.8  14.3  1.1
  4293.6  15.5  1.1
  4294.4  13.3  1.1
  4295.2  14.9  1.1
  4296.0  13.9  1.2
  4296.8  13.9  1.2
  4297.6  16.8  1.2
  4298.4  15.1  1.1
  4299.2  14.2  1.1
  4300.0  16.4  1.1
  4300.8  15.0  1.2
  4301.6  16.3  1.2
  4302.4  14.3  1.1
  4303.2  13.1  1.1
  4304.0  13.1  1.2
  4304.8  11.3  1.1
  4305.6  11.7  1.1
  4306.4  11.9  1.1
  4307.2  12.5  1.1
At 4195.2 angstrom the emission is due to [O II] 3727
